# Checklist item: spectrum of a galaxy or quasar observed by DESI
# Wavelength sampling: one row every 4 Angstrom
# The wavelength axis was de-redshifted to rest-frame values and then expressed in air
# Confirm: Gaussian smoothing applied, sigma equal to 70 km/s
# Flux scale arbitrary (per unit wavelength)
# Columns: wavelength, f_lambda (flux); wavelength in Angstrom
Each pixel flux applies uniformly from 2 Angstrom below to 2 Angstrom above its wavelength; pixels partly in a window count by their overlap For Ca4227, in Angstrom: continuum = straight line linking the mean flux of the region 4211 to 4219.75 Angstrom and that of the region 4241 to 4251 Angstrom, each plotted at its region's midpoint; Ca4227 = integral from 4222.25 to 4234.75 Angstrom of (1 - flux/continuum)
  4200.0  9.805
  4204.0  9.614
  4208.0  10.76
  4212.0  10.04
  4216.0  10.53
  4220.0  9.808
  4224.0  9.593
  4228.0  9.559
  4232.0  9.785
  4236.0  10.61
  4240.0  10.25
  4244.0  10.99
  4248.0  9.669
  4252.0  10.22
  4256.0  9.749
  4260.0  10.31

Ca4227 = 0.7 Angstrom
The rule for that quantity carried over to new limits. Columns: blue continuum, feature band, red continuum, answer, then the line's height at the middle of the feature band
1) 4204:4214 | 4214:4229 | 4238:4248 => 0.6 Angstrom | 10.3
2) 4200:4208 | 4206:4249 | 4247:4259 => -0.9 Angstrom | 9.94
